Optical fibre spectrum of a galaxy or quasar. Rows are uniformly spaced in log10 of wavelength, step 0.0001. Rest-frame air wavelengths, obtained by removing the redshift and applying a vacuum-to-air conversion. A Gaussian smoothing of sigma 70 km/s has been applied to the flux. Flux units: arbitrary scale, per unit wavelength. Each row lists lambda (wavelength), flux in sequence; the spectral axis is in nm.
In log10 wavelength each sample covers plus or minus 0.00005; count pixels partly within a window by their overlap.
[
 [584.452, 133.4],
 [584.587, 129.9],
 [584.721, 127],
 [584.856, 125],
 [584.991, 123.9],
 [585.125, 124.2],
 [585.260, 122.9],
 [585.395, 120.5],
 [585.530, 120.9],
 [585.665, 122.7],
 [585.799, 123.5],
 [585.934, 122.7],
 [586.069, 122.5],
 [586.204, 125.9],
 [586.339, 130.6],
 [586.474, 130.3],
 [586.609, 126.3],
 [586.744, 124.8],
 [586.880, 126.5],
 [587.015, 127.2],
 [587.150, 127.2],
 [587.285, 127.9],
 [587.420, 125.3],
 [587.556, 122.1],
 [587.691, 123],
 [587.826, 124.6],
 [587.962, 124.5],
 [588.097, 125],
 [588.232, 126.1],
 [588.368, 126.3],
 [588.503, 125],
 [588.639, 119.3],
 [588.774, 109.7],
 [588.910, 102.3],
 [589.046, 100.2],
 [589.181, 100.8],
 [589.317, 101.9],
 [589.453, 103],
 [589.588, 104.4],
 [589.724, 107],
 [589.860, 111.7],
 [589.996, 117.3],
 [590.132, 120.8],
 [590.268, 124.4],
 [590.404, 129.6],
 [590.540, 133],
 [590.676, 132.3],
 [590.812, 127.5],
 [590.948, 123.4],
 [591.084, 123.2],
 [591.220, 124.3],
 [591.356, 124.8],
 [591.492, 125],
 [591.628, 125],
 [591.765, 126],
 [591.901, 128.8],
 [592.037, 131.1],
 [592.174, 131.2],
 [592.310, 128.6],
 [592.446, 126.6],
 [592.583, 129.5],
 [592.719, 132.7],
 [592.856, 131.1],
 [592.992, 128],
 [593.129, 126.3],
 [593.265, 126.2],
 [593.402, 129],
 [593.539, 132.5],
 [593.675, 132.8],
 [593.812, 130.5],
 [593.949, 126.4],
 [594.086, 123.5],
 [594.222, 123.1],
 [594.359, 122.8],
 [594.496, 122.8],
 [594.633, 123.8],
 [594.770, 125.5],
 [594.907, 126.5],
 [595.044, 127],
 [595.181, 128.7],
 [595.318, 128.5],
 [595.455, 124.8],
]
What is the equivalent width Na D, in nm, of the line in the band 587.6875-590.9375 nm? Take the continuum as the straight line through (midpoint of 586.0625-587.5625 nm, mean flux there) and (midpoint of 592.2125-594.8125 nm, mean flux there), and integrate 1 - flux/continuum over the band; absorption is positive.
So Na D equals 0.24 nm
